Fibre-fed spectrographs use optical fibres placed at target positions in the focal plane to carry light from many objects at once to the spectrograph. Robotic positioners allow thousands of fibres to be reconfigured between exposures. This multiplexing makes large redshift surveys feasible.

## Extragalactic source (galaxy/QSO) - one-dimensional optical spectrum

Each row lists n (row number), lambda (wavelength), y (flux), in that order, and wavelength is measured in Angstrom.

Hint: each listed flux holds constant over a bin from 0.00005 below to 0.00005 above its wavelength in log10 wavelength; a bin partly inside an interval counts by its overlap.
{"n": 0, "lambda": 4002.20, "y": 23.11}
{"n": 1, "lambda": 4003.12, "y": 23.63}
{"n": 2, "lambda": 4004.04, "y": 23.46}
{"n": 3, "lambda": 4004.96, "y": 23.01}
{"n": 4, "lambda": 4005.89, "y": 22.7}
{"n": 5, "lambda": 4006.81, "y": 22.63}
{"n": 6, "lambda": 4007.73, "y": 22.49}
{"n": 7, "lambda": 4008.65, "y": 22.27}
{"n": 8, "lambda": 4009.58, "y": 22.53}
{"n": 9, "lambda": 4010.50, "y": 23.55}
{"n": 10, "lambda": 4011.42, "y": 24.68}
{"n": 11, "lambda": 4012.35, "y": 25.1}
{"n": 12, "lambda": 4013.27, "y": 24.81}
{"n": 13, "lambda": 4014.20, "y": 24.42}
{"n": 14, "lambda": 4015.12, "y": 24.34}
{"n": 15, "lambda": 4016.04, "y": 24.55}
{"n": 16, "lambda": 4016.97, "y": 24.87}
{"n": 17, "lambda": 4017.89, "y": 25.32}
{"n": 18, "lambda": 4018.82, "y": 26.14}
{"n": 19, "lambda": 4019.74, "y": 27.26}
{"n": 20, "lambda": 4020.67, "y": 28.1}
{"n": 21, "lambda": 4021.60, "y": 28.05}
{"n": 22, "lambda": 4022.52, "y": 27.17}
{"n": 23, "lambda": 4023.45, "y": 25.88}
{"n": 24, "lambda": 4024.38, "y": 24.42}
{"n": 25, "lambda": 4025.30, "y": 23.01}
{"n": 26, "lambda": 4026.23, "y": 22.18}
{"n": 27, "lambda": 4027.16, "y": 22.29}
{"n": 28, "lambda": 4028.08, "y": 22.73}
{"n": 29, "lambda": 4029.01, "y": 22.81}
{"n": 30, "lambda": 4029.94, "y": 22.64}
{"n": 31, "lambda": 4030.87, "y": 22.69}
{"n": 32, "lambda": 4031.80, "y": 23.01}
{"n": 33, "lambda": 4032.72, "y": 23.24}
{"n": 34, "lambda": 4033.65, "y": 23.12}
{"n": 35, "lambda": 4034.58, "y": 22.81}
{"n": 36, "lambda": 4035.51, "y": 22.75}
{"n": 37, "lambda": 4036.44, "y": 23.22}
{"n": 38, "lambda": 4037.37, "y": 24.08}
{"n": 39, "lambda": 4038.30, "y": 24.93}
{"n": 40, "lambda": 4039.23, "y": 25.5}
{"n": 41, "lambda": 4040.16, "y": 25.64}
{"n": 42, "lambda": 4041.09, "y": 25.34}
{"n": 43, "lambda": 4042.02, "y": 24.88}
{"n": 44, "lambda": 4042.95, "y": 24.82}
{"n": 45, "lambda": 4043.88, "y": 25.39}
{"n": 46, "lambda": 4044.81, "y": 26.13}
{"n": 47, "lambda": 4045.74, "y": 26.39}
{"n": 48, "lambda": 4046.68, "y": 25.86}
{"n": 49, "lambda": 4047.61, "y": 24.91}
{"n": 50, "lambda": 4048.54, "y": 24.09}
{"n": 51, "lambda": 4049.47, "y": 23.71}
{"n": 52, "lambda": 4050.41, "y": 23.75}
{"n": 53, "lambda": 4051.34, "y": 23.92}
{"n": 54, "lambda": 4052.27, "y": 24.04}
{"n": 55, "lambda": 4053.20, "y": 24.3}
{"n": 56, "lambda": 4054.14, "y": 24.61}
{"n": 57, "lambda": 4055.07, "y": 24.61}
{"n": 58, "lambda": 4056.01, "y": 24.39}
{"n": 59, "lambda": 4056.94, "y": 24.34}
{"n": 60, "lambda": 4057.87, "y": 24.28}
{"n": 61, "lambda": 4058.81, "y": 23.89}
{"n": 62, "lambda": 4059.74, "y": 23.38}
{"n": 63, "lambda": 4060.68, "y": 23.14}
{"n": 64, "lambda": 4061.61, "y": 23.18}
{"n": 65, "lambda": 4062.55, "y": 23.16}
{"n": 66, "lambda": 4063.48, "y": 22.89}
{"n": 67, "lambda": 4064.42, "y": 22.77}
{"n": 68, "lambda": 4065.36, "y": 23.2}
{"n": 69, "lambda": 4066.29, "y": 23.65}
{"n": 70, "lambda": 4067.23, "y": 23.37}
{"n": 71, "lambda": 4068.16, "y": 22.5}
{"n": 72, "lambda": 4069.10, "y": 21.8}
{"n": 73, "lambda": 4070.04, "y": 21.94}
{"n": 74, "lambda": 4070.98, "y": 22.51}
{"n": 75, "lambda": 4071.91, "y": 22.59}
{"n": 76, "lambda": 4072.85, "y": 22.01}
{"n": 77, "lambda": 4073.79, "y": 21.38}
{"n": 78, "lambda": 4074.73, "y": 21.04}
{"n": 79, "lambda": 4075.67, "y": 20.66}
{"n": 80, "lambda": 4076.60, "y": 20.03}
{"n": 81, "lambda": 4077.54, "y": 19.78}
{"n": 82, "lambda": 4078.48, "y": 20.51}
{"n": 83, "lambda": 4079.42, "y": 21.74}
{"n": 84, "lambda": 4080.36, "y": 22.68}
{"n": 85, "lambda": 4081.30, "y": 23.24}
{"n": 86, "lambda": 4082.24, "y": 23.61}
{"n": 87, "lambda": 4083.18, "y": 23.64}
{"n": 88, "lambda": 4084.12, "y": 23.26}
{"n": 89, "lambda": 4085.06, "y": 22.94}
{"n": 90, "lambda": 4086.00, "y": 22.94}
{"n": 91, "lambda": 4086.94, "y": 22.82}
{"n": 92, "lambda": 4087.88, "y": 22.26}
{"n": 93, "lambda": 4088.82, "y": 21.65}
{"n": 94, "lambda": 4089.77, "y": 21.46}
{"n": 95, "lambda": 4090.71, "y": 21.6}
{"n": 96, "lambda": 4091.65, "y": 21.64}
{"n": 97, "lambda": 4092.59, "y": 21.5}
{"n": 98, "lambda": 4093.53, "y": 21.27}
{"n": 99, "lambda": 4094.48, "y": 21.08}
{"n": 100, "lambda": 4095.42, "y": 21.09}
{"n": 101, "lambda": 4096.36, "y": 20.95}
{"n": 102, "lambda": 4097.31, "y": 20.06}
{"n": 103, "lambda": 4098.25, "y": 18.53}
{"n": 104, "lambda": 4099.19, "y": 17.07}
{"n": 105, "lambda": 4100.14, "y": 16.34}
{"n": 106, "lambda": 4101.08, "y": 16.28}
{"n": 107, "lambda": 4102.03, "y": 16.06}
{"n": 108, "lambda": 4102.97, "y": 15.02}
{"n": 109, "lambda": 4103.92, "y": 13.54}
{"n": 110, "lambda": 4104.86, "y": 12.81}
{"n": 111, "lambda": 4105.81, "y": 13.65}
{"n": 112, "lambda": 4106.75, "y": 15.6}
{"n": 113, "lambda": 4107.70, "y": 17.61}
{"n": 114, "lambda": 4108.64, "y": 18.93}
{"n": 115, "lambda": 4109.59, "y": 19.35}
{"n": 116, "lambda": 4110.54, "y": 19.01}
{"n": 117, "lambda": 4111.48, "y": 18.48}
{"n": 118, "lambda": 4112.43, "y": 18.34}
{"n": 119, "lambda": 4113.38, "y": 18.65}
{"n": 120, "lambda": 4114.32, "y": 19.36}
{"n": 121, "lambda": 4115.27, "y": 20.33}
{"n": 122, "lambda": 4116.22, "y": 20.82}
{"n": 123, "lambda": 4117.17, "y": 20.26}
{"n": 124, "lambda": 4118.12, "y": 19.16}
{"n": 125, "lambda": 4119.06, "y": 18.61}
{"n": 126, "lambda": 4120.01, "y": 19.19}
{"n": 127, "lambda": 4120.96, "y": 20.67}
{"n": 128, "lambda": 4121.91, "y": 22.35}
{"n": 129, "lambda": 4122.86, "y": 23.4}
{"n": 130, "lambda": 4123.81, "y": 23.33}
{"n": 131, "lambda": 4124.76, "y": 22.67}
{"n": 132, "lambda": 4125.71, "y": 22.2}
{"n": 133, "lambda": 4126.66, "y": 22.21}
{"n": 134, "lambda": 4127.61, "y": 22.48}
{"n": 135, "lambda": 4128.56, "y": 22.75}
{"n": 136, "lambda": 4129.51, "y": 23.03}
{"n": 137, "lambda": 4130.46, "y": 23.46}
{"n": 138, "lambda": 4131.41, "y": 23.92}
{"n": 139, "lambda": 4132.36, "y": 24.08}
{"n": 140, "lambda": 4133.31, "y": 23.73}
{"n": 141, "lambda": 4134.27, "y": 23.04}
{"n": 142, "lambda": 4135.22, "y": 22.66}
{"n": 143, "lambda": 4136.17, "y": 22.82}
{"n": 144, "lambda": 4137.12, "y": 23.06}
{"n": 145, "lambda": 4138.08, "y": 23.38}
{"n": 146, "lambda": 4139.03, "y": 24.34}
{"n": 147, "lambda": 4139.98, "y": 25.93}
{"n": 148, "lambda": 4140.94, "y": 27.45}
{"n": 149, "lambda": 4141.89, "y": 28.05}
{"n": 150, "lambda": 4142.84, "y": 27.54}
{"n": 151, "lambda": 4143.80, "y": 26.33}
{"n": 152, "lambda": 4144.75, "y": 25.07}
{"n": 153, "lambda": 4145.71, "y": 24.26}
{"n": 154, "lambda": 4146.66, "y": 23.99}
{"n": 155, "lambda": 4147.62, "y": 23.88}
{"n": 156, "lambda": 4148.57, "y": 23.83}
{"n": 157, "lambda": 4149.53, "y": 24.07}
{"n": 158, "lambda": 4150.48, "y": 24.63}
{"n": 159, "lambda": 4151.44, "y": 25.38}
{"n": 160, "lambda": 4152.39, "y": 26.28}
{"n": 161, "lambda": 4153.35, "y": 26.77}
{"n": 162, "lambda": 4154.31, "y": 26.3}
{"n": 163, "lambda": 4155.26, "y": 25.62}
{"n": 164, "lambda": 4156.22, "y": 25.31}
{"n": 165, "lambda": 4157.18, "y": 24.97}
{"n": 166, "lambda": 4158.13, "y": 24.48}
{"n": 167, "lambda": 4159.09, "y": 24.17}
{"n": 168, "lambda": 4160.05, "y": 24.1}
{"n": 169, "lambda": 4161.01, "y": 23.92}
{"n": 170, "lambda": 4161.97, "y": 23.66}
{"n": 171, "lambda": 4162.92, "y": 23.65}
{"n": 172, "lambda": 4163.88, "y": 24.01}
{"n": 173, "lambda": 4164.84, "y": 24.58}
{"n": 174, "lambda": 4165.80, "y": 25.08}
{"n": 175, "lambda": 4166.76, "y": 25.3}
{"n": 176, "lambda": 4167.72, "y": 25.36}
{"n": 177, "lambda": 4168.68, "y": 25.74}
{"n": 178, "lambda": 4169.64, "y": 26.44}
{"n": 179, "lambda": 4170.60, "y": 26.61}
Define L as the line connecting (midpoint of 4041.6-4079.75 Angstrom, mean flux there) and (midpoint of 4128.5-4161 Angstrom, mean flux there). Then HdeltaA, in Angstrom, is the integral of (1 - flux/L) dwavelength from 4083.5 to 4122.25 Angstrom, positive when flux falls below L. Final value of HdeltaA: 7.5 Angstrom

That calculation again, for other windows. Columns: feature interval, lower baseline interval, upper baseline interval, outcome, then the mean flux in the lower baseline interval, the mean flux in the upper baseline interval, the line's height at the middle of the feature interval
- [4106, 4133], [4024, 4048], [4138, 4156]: 4.79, 24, 25.5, 25.1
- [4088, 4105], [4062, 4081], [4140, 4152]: 3.06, 22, 25.4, 23.2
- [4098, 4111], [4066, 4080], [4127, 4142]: 3.67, 21.7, 23.9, 22.8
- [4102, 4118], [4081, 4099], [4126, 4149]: 3.67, 21.8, 24.2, 22.8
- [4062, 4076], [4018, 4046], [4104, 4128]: -0.04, 24.6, 19.5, 22.3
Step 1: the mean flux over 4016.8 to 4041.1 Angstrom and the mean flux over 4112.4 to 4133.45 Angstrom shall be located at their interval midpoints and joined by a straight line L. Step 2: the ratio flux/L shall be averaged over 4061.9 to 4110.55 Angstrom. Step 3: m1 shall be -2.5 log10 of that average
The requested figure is 0.11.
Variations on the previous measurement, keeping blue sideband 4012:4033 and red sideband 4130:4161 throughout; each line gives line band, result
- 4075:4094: 0.13 mag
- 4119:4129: 0.13 mag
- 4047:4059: 0.02 mag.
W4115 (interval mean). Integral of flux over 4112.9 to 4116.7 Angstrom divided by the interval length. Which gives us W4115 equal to 19.8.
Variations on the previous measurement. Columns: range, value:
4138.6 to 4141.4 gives 25.9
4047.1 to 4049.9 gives 24.3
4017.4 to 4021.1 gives 26.7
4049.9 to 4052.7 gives 23.9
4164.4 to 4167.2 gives 25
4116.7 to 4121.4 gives 19.6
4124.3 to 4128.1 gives 22.4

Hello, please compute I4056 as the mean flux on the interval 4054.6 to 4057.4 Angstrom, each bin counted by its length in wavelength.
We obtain 24.5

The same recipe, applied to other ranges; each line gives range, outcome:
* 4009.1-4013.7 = 24.1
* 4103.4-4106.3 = 13.4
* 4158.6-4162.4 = 23.9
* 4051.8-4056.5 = 24.4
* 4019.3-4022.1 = 27.8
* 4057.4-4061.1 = 23.7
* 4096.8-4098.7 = 19.3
